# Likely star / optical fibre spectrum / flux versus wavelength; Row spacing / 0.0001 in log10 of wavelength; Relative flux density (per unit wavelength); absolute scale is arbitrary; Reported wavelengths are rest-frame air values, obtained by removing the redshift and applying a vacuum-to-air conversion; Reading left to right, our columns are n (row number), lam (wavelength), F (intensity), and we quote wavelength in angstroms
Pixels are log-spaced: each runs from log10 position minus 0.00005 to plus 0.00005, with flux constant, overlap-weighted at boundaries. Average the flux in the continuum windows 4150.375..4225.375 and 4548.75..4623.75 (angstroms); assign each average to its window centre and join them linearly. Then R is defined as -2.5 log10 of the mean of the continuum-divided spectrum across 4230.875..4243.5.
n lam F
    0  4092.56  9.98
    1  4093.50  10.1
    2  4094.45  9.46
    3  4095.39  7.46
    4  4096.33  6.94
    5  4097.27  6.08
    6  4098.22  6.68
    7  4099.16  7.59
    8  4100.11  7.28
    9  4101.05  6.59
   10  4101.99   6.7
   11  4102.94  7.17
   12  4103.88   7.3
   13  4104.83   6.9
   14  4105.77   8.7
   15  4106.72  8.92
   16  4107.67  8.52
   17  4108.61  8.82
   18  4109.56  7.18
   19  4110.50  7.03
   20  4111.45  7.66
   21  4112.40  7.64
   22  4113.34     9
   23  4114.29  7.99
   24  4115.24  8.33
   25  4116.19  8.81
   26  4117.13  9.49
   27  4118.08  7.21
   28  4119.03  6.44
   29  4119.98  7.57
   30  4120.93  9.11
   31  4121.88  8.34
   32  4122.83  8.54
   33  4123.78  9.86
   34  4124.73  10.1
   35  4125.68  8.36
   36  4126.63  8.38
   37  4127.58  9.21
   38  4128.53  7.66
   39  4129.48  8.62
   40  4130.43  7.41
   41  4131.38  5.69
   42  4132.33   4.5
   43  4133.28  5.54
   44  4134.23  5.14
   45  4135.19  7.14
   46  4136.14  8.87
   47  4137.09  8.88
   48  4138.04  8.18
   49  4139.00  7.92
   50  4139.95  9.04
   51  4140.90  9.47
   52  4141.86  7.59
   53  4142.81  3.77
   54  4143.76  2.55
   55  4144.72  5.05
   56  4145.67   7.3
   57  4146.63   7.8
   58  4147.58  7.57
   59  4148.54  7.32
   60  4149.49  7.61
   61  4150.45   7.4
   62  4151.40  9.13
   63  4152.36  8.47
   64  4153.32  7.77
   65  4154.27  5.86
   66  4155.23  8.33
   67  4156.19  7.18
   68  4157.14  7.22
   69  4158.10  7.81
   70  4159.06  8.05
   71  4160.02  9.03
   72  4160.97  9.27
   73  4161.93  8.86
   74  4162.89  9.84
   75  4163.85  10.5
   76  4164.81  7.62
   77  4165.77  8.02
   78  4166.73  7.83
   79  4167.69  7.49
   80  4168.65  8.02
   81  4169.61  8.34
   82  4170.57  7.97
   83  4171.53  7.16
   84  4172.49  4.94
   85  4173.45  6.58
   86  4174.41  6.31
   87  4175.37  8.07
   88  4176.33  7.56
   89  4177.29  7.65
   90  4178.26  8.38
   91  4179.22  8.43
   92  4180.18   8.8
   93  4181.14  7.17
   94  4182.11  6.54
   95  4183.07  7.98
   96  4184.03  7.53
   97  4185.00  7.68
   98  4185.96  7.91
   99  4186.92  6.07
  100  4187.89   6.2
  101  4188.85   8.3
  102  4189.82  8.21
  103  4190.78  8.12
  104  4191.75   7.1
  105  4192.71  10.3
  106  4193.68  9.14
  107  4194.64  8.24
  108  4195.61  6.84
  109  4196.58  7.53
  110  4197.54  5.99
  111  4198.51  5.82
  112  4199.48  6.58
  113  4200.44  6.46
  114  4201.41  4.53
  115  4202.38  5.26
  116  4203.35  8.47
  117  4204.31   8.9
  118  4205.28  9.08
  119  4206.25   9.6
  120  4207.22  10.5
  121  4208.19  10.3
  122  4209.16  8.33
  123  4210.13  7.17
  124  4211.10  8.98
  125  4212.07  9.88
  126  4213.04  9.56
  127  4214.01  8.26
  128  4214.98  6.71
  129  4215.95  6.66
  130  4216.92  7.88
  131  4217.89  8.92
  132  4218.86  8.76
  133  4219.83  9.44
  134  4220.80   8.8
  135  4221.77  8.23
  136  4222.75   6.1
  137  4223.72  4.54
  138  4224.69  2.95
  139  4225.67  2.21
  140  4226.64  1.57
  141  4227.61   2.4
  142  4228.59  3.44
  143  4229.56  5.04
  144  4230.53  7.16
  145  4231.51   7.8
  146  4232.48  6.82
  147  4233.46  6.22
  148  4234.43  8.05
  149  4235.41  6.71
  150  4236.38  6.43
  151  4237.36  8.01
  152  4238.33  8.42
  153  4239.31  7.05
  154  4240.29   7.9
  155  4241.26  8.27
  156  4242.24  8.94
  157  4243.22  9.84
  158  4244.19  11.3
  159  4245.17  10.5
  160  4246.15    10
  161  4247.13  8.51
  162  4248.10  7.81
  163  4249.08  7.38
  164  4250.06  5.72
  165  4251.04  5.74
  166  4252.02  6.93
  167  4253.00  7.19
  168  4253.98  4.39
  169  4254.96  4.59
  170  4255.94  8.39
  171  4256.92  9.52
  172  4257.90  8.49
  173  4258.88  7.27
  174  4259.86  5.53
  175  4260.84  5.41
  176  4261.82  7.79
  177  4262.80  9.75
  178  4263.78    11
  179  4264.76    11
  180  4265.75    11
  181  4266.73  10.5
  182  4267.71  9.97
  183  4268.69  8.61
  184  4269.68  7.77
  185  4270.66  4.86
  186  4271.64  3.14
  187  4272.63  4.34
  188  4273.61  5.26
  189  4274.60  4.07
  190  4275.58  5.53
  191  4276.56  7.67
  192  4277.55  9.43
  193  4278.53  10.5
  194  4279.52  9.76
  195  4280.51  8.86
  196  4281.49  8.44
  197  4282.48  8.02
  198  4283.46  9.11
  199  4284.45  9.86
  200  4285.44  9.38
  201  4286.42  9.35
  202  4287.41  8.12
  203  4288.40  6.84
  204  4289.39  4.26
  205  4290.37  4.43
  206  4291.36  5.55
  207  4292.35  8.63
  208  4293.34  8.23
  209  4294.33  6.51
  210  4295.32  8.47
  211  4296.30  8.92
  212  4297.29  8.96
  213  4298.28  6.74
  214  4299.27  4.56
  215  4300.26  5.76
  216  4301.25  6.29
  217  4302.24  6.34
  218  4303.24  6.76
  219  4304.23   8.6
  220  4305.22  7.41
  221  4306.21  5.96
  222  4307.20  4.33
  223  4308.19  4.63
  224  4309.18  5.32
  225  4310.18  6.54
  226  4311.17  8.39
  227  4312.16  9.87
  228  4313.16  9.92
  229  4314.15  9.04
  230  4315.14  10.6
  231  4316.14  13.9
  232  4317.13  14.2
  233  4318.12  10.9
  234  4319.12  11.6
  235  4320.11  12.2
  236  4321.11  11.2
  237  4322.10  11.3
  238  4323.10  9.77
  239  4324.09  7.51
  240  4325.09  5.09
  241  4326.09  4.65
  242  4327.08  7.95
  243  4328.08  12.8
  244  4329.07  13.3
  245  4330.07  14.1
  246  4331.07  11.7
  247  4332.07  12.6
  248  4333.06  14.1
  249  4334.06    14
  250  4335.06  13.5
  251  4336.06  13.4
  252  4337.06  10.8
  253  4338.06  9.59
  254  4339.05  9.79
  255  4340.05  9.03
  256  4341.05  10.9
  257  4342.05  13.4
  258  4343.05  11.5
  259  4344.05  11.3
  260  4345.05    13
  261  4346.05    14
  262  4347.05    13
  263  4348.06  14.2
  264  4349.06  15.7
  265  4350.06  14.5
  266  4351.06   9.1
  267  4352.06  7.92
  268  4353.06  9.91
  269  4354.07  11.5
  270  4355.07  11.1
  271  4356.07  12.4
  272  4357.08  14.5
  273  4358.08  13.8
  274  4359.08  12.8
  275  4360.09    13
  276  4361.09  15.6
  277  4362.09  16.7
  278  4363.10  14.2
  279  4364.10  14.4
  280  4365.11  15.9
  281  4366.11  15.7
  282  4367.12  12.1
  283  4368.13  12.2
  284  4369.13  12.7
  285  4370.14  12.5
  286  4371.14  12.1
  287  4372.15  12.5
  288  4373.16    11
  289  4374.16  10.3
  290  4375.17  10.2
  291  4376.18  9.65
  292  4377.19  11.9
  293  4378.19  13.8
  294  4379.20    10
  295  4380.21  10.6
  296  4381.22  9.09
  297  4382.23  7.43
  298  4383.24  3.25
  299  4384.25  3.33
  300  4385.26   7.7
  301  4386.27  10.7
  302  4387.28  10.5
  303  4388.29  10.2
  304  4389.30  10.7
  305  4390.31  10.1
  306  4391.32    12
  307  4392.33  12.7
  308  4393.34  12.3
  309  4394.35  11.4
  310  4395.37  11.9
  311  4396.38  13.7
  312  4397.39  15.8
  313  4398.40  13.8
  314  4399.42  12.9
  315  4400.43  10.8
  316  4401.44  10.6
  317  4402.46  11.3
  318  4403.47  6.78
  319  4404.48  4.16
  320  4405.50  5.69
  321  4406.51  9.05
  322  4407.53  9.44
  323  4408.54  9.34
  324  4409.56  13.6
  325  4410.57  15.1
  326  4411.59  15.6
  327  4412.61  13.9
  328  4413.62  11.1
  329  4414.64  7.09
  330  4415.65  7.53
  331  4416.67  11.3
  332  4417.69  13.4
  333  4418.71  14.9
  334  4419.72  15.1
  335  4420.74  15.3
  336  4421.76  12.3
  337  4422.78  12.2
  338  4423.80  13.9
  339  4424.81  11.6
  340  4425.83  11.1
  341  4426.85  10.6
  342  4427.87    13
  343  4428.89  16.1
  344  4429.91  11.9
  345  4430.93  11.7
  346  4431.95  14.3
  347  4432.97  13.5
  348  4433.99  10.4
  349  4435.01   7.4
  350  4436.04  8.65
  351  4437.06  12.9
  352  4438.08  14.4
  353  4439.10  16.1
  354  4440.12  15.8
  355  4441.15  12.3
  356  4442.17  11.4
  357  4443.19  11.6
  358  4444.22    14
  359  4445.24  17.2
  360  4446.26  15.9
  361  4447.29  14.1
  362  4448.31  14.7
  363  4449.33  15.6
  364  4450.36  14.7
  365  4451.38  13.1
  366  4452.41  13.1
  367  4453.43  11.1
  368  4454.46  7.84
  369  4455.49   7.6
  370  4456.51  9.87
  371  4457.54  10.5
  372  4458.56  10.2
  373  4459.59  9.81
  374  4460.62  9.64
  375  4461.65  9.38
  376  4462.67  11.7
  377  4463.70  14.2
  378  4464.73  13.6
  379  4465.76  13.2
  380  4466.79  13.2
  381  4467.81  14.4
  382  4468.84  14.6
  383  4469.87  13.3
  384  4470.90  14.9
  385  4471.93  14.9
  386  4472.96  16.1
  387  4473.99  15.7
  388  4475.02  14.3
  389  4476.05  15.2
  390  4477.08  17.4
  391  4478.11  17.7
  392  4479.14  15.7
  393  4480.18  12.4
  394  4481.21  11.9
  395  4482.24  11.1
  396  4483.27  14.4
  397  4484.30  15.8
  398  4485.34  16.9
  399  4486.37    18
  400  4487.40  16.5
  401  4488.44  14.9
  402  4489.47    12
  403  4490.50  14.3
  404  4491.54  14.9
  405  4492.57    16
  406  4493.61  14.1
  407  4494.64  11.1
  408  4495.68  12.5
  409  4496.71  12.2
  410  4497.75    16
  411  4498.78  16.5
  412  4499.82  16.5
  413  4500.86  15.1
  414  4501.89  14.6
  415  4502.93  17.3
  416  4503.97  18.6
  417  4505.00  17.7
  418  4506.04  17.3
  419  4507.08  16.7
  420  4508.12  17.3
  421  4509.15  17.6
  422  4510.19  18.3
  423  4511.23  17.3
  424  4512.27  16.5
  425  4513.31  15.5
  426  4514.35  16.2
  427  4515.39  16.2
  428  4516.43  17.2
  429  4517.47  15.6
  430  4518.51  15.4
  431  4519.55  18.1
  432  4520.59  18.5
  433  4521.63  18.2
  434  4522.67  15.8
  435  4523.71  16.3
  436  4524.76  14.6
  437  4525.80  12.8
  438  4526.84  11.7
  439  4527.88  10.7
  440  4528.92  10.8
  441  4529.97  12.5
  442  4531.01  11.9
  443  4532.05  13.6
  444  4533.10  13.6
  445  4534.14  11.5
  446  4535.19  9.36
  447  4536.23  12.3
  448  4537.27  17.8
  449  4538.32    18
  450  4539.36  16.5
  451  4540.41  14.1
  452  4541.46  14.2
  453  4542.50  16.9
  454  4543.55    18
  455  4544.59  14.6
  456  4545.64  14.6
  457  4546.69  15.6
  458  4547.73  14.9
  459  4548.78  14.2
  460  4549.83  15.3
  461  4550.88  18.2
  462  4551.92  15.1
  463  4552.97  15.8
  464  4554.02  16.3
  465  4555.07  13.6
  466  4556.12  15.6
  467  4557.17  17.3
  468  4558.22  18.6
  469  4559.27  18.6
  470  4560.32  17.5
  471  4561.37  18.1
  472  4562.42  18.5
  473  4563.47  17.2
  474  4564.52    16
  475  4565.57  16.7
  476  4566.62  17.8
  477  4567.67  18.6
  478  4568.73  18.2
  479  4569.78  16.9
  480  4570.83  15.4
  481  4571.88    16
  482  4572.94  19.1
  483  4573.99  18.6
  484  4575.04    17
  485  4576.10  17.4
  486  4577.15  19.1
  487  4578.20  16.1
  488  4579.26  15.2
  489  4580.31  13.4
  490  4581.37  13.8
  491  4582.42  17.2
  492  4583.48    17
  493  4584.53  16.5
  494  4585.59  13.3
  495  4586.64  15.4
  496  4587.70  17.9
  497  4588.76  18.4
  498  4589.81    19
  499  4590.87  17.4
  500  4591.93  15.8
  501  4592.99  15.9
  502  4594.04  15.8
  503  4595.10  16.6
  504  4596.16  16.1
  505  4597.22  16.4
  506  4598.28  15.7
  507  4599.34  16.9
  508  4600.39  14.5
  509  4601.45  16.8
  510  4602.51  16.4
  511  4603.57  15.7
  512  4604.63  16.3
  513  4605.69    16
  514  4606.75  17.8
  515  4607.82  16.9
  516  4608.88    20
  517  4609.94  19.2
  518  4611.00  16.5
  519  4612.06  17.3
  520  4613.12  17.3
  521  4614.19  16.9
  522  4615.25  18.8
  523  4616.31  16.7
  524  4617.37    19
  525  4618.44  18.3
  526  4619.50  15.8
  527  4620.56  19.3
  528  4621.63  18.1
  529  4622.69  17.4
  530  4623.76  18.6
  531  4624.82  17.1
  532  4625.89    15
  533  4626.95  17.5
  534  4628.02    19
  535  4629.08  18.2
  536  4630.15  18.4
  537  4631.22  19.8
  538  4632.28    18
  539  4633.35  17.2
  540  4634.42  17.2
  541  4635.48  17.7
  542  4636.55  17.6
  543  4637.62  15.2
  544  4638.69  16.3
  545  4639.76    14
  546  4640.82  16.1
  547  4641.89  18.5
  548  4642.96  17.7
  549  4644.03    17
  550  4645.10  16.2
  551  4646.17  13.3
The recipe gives 0.16 mag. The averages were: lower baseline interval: 7.77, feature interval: 7.68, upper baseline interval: 16.9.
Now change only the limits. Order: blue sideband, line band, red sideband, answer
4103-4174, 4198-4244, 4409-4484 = 0.25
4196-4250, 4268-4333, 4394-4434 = 0.12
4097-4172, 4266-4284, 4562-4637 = 0.36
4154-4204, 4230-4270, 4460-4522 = 0.16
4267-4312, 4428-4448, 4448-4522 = -0.03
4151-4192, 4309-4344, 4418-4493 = 0.01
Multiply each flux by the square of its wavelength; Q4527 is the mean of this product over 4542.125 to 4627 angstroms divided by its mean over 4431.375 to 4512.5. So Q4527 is 1.3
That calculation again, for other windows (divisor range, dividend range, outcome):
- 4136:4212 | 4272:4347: 1.25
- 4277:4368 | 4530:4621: 1.79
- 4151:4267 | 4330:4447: 1.70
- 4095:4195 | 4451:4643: 2.46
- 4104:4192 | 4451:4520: 2.19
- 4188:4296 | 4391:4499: 1.87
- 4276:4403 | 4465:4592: 1.64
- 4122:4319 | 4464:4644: 2.45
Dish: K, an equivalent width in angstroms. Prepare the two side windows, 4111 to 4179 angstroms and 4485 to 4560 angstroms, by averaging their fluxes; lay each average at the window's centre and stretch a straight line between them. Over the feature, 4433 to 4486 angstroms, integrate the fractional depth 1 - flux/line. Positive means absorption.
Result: 3.5 angstroms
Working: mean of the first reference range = 7.74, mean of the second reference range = 15.4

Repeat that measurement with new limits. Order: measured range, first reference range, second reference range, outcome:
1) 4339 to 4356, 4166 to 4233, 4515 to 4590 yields -1.5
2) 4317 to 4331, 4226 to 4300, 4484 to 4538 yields -1.6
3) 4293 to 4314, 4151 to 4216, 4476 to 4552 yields 6.8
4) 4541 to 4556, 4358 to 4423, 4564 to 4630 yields 0.2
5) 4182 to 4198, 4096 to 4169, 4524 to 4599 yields 2.1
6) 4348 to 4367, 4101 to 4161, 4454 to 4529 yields -2.0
